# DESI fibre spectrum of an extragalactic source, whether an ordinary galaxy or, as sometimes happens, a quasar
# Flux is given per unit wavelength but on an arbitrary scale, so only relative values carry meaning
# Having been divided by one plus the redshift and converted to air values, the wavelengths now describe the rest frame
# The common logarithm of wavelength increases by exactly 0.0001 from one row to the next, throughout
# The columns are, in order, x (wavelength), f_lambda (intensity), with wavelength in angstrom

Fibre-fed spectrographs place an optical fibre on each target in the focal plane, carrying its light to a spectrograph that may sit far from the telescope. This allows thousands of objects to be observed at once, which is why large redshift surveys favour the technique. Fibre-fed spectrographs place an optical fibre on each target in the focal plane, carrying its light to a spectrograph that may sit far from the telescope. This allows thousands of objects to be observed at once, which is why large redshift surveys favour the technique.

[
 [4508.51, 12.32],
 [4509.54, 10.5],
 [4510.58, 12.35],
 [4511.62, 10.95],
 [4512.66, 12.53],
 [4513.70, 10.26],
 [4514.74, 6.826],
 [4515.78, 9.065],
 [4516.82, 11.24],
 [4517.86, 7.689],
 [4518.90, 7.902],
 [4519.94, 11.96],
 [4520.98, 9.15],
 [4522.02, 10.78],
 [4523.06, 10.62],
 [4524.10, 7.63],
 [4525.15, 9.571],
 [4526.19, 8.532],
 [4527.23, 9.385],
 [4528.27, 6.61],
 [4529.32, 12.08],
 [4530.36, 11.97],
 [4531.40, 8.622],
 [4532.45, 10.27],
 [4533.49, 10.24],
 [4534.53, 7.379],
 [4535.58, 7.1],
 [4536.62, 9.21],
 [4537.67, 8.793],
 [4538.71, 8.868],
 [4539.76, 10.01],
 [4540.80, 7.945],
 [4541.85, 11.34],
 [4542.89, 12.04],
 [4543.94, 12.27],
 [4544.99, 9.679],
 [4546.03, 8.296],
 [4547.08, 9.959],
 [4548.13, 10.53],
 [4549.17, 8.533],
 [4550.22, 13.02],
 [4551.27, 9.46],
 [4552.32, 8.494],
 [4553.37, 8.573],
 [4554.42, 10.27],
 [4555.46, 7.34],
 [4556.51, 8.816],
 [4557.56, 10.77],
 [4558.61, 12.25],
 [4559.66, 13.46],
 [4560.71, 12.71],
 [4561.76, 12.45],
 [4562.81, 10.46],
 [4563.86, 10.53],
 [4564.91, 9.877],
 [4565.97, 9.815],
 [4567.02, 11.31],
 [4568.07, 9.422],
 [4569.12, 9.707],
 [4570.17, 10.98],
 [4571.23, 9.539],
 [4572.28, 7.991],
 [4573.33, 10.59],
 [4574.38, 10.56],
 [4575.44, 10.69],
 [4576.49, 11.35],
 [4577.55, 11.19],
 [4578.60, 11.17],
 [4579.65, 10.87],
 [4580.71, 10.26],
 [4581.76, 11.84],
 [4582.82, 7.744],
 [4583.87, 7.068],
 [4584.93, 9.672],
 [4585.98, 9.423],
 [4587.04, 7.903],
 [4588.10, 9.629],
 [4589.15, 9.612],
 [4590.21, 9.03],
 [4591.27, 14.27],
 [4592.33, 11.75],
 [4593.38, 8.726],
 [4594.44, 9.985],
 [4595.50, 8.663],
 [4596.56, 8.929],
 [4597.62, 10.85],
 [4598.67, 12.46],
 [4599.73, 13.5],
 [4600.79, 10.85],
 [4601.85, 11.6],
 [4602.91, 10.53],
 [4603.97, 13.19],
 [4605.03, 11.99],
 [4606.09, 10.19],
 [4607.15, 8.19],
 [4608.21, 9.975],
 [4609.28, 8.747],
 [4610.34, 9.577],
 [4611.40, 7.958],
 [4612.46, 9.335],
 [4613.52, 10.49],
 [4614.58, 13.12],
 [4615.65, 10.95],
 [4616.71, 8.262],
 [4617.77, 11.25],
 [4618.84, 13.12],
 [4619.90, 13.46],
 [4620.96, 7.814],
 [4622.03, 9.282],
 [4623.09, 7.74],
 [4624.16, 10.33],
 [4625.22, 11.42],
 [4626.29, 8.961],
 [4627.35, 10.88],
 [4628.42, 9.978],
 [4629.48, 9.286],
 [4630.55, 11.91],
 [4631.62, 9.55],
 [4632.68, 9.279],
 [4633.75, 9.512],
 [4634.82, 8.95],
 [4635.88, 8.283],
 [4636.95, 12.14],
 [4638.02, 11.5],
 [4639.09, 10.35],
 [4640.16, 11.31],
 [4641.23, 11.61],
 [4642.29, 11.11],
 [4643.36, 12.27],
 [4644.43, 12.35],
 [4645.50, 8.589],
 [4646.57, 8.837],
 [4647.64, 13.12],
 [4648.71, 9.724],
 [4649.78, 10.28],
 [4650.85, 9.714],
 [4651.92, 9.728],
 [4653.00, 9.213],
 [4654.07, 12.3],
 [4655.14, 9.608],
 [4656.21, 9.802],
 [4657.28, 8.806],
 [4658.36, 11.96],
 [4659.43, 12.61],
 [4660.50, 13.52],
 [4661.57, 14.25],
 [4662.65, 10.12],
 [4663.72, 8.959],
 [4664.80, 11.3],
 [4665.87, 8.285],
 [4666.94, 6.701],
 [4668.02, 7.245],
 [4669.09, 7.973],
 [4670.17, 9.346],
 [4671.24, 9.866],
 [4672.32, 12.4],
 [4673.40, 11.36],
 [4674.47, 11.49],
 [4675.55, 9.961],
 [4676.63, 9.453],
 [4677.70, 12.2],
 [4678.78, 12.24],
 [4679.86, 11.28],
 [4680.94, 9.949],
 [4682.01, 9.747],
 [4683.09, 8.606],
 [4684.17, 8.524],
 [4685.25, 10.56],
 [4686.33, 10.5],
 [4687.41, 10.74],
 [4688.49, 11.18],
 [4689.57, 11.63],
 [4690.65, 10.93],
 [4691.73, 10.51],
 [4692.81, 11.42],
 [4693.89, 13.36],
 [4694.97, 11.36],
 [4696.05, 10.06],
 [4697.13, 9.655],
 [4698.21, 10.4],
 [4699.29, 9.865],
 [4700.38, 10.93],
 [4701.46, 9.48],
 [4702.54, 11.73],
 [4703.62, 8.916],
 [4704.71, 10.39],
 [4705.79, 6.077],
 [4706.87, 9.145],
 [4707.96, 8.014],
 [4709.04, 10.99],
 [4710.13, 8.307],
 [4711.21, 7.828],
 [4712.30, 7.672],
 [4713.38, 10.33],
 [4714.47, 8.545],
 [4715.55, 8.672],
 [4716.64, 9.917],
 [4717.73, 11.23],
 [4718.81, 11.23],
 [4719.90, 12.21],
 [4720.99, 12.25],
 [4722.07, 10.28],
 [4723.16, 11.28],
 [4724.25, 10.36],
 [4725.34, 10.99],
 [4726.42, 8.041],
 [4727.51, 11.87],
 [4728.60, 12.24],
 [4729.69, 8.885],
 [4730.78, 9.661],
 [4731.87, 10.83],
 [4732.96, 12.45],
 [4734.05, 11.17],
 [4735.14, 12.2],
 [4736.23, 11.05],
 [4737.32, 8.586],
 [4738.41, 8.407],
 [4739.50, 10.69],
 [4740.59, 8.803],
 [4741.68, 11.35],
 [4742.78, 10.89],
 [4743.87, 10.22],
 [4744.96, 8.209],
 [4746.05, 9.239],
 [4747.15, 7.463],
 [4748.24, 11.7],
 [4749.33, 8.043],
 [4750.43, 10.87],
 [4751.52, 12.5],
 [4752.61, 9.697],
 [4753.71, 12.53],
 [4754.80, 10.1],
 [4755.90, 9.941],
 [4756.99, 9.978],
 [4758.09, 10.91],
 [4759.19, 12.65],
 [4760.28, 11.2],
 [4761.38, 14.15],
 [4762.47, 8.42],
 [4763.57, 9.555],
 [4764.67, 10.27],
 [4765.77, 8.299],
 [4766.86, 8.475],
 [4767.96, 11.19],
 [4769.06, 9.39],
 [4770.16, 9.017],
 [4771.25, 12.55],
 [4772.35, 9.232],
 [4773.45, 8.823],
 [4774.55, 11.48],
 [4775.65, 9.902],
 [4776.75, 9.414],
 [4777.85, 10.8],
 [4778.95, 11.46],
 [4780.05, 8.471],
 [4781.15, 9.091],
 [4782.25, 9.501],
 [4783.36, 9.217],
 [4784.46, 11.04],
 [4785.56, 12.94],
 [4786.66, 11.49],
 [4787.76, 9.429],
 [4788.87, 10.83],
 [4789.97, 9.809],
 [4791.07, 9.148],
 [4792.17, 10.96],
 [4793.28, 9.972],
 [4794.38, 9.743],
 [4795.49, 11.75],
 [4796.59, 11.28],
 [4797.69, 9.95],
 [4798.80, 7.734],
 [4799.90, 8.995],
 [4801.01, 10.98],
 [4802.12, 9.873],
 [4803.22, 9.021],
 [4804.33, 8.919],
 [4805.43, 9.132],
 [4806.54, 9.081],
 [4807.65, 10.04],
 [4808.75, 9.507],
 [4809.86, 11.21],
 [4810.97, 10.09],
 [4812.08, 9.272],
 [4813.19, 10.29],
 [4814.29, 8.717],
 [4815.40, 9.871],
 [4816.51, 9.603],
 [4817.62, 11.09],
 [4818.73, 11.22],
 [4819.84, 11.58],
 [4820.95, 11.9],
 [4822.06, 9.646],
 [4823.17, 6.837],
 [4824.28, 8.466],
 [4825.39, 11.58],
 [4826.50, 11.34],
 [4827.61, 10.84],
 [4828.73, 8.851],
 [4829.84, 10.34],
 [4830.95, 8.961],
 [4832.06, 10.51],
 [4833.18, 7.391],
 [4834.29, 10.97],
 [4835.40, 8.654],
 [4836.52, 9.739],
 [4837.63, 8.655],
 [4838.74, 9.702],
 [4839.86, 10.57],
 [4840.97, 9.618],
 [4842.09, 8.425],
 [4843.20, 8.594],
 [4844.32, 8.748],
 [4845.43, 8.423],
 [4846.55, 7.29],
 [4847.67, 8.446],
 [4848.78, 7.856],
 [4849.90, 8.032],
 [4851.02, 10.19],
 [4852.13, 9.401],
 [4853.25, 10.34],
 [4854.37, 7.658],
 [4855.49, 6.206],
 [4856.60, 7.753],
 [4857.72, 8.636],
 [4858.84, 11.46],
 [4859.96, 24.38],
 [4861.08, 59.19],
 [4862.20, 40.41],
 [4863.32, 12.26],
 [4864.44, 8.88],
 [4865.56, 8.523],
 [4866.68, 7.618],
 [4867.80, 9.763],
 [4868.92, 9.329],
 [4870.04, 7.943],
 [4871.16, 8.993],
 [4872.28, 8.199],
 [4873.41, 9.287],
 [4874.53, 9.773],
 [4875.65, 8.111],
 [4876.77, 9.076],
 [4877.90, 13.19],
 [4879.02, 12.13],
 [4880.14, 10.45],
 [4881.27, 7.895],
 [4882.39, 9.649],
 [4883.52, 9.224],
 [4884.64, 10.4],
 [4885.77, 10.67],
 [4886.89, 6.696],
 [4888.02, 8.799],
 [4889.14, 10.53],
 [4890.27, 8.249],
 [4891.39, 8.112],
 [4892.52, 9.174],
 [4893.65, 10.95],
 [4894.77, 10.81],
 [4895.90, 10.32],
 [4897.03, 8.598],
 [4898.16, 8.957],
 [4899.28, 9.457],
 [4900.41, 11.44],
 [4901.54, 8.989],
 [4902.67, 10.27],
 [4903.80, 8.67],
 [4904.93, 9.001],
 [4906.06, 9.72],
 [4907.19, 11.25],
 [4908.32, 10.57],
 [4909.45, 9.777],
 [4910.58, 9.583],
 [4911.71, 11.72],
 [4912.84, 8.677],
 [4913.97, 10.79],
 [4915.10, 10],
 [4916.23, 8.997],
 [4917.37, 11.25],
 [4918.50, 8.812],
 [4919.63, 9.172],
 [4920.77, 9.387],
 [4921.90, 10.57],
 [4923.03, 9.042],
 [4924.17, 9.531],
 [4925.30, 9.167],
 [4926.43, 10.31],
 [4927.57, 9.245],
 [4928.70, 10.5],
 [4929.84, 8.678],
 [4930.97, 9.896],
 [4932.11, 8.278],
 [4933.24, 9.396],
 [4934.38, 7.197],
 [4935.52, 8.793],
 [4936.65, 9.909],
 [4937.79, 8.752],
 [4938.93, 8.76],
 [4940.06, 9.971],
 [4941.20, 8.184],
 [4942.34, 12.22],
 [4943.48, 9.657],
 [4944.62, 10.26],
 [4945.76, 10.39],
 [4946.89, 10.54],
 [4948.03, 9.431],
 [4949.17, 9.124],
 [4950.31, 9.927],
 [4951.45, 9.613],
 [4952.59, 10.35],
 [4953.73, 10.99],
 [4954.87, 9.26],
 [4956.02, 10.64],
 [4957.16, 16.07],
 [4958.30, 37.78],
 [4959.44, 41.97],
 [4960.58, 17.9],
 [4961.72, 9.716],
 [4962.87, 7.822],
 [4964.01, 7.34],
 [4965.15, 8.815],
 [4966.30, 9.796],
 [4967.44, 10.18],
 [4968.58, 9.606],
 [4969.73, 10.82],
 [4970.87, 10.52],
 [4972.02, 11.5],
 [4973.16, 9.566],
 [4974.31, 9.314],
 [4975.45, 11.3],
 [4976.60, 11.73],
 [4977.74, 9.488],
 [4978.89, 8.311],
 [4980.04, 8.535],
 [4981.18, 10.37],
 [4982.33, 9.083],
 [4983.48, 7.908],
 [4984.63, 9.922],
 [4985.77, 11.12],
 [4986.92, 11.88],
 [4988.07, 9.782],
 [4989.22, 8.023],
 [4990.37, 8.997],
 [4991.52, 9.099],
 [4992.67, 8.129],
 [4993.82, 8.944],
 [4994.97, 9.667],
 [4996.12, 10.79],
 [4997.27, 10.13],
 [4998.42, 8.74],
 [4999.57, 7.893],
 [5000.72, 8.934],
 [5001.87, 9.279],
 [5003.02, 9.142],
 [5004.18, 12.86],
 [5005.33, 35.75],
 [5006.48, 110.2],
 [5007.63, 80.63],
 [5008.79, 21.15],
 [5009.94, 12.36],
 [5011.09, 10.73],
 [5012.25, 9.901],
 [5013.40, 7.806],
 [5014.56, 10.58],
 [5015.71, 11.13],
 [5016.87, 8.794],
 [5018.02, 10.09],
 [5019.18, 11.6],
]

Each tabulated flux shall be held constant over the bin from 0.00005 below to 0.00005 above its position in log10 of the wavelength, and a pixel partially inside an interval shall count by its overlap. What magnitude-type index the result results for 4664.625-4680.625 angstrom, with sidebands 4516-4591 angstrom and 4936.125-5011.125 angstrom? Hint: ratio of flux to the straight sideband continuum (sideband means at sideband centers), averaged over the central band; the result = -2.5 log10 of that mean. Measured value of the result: 0.11 mag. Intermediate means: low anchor 9.9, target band 10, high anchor 14.1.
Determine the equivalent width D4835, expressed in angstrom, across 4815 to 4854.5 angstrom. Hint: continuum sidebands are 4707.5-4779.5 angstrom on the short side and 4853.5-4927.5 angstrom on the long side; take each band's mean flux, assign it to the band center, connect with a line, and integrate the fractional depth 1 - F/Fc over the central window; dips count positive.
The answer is 4.38 angstrom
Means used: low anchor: 10.2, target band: 9.5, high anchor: 11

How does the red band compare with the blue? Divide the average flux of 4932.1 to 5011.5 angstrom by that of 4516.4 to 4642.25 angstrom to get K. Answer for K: 1.4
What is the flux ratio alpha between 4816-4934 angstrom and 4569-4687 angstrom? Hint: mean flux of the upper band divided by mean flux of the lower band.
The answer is 1.01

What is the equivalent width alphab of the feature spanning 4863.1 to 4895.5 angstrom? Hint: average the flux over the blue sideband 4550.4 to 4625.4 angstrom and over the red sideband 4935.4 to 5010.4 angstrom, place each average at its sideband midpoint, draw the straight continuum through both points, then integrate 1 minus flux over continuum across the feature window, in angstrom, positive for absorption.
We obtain 9.1 angstrom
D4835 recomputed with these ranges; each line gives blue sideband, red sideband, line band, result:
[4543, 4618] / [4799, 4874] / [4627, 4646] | -0.2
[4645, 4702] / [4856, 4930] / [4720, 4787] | 1.7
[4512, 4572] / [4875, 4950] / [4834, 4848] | 1.0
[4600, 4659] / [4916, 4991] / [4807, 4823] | 0.6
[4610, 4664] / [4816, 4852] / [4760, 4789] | -1.2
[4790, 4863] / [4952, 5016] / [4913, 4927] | 3.8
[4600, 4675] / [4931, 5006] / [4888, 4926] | 4.7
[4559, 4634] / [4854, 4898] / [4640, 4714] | 3.3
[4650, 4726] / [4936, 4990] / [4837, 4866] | -4.7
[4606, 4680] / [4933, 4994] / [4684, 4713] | 1.2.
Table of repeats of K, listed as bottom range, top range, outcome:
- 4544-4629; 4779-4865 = 1.06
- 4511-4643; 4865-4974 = 1.03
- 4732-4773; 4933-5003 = 1.05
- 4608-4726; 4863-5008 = 1.14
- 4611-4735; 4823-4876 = 1.08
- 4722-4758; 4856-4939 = 1.05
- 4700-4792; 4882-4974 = 1.04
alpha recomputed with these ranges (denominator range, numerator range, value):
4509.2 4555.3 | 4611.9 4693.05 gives 1.07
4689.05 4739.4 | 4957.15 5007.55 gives 1.45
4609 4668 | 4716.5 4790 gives 1.01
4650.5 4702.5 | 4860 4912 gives 1.10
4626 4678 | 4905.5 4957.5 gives 0.95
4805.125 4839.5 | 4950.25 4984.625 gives 1.24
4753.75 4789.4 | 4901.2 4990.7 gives 1.03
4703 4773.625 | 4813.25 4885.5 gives 1.08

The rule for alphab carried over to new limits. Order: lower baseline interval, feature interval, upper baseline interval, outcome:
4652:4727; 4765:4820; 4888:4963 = 2.50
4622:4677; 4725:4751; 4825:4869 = 1.79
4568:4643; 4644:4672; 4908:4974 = 0.60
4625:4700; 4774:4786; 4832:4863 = 1.47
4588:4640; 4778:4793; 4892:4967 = 0.47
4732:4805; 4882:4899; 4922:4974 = 2.36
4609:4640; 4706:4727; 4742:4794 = 0.81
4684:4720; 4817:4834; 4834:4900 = 0.98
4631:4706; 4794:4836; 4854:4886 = 7.64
